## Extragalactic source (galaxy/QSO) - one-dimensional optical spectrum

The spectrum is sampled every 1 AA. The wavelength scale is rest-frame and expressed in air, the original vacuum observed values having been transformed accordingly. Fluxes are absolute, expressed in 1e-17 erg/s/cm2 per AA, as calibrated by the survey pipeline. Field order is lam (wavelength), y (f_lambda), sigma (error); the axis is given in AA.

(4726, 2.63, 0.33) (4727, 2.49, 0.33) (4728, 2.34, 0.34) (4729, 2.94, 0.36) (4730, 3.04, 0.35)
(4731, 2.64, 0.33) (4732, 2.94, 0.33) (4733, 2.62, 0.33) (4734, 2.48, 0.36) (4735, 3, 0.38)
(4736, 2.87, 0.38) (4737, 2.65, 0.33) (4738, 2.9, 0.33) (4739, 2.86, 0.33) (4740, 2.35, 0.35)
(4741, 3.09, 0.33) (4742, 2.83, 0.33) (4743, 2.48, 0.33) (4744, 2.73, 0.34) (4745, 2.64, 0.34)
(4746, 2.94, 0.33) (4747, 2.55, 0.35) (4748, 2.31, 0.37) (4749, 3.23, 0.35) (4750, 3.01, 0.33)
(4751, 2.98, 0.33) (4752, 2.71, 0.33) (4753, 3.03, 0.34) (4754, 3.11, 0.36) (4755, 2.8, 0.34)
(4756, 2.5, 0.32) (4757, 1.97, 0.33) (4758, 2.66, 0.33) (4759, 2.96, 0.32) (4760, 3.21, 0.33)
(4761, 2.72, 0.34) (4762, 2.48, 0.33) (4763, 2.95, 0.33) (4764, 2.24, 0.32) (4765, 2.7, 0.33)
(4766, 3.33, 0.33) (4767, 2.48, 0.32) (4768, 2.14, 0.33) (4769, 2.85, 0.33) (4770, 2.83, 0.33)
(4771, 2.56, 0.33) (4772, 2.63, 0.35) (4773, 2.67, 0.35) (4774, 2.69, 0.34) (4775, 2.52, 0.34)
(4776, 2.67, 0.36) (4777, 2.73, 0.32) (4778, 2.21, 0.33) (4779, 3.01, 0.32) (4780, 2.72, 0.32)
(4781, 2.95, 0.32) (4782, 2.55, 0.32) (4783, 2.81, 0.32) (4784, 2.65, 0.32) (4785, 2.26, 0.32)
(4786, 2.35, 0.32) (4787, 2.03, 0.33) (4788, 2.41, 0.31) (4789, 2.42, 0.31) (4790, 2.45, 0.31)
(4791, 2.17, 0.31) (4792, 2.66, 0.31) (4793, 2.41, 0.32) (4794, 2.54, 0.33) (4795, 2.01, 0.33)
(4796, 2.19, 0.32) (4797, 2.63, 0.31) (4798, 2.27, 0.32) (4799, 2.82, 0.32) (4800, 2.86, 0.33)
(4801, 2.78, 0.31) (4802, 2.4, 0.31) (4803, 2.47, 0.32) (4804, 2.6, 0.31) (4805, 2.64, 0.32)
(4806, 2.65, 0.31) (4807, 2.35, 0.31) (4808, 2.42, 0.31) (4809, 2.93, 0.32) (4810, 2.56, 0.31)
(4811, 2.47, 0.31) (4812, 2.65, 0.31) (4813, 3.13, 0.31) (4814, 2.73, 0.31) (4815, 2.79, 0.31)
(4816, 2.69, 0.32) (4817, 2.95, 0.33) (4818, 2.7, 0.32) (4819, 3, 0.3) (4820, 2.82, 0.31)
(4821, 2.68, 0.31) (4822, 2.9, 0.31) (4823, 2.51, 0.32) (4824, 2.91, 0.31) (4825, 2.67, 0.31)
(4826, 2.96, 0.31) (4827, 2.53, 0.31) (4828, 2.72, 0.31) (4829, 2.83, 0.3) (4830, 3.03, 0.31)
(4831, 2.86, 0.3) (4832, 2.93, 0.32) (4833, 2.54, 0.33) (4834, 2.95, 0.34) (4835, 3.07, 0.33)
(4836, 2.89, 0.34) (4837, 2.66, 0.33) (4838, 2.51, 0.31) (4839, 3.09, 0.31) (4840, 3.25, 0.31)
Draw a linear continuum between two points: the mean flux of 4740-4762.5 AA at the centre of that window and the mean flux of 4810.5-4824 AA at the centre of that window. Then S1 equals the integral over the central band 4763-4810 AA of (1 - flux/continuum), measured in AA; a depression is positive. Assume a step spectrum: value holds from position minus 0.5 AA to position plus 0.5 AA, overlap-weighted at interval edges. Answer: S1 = 3.51 AA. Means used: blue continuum 2.76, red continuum 2.78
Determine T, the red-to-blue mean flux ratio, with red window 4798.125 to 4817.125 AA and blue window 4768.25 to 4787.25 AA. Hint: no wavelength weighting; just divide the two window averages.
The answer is 1.02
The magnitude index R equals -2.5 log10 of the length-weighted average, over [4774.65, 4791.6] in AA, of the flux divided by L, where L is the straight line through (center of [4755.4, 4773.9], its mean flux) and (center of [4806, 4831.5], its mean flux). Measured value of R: 0.07 mag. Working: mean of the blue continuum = 2.66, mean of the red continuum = 2.75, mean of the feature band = 2.52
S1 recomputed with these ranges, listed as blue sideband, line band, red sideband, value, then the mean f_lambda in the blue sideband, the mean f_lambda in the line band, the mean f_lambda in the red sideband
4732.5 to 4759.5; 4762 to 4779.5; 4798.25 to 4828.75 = 0.5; 2.75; 2.65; 2.71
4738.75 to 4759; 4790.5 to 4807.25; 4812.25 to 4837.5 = 1.8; 2.74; 2.5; 2.82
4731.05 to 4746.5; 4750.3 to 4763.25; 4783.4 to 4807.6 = -0.6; 2.76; 2.78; 2.46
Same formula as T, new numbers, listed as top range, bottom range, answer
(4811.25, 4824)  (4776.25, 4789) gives 1.09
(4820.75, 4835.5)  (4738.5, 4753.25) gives 1.01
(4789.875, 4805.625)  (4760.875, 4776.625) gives 0.94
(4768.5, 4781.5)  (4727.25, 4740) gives 0.98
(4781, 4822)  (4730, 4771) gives 0.94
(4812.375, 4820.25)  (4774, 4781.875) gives 1.06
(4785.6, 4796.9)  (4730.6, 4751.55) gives 0.85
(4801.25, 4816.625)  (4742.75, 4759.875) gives 0.96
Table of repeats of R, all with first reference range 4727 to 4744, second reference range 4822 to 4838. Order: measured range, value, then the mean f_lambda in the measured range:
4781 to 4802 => 0.13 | 2.47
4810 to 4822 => 0.00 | 2.78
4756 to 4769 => 0.04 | 2.66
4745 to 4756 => -0.03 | 2.84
